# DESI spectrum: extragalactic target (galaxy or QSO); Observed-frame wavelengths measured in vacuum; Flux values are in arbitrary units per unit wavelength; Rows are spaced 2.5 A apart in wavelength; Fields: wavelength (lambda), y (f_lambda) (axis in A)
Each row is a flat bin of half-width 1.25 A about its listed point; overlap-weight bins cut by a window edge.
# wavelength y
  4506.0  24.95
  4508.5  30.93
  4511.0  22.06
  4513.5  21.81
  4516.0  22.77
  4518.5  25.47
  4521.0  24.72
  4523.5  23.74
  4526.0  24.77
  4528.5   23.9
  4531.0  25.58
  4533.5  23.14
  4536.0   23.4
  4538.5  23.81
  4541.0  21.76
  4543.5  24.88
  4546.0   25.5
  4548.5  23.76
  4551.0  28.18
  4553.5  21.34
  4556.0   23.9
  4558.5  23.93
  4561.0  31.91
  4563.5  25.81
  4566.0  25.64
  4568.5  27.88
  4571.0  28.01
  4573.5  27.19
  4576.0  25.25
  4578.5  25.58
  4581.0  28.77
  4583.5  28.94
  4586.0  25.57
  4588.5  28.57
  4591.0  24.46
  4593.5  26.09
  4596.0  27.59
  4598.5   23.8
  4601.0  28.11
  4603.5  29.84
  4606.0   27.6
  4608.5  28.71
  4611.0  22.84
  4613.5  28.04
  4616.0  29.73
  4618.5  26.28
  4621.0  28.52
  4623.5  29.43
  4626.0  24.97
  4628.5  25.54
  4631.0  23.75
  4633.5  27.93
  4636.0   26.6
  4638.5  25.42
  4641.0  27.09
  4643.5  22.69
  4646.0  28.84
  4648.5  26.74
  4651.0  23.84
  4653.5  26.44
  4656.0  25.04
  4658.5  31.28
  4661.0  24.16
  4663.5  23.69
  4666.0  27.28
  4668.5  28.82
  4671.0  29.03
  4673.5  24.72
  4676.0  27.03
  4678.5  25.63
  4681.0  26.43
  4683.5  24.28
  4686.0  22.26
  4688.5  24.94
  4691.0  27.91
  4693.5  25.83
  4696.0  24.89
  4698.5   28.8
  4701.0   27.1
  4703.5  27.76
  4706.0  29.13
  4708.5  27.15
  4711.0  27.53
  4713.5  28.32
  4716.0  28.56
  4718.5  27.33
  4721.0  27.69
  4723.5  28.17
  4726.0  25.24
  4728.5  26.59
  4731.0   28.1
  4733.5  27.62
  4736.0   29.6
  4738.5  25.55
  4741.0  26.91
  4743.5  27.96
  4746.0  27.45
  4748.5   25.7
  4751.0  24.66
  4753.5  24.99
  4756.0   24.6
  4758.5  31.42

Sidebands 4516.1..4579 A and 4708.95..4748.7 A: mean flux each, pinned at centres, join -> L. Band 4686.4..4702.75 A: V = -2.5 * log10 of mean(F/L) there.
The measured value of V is 0.02 mag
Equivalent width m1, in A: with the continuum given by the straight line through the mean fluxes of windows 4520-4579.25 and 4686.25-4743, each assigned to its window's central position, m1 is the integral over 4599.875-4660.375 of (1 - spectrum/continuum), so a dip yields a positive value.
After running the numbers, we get -1.62 A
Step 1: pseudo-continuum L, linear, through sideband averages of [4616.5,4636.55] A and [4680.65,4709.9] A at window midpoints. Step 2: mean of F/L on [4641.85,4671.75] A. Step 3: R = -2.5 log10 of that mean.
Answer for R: 0.01 mag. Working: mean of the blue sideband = 26.7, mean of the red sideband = 26.4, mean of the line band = 26.5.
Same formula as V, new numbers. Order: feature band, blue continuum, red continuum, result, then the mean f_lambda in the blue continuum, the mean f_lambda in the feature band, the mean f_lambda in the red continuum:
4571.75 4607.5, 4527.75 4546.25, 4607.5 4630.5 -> -0.04 mag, 23.9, 27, 27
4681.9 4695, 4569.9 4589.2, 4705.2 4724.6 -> 0.11 mag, 27.2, 25.1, 28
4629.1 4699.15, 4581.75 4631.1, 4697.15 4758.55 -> 0.04 mag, 27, 26.1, 27.3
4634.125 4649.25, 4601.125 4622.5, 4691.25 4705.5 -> 0.05 mag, 27.7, 26.3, 27.1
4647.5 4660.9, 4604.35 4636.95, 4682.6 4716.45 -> 0.02 mag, 27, 26.5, 26.7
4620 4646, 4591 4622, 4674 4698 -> 0.01 mag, 27.1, 26.3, 25.5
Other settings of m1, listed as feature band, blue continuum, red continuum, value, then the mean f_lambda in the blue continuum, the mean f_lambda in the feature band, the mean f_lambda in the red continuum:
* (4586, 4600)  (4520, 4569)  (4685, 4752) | -0.4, 24.8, 26.1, 27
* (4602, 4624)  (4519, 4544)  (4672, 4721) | -2.2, 24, 27.8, 26.7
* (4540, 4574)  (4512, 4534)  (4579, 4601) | -0.4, 24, 25.7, 26.8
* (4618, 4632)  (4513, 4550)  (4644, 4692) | -0.5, 24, 26.5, 26.2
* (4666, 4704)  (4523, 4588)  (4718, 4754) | 0.2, 25.5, 26.4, 26.9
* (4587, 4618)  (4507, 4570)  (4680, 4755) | -1.9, 24.8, 27.1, 26.8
